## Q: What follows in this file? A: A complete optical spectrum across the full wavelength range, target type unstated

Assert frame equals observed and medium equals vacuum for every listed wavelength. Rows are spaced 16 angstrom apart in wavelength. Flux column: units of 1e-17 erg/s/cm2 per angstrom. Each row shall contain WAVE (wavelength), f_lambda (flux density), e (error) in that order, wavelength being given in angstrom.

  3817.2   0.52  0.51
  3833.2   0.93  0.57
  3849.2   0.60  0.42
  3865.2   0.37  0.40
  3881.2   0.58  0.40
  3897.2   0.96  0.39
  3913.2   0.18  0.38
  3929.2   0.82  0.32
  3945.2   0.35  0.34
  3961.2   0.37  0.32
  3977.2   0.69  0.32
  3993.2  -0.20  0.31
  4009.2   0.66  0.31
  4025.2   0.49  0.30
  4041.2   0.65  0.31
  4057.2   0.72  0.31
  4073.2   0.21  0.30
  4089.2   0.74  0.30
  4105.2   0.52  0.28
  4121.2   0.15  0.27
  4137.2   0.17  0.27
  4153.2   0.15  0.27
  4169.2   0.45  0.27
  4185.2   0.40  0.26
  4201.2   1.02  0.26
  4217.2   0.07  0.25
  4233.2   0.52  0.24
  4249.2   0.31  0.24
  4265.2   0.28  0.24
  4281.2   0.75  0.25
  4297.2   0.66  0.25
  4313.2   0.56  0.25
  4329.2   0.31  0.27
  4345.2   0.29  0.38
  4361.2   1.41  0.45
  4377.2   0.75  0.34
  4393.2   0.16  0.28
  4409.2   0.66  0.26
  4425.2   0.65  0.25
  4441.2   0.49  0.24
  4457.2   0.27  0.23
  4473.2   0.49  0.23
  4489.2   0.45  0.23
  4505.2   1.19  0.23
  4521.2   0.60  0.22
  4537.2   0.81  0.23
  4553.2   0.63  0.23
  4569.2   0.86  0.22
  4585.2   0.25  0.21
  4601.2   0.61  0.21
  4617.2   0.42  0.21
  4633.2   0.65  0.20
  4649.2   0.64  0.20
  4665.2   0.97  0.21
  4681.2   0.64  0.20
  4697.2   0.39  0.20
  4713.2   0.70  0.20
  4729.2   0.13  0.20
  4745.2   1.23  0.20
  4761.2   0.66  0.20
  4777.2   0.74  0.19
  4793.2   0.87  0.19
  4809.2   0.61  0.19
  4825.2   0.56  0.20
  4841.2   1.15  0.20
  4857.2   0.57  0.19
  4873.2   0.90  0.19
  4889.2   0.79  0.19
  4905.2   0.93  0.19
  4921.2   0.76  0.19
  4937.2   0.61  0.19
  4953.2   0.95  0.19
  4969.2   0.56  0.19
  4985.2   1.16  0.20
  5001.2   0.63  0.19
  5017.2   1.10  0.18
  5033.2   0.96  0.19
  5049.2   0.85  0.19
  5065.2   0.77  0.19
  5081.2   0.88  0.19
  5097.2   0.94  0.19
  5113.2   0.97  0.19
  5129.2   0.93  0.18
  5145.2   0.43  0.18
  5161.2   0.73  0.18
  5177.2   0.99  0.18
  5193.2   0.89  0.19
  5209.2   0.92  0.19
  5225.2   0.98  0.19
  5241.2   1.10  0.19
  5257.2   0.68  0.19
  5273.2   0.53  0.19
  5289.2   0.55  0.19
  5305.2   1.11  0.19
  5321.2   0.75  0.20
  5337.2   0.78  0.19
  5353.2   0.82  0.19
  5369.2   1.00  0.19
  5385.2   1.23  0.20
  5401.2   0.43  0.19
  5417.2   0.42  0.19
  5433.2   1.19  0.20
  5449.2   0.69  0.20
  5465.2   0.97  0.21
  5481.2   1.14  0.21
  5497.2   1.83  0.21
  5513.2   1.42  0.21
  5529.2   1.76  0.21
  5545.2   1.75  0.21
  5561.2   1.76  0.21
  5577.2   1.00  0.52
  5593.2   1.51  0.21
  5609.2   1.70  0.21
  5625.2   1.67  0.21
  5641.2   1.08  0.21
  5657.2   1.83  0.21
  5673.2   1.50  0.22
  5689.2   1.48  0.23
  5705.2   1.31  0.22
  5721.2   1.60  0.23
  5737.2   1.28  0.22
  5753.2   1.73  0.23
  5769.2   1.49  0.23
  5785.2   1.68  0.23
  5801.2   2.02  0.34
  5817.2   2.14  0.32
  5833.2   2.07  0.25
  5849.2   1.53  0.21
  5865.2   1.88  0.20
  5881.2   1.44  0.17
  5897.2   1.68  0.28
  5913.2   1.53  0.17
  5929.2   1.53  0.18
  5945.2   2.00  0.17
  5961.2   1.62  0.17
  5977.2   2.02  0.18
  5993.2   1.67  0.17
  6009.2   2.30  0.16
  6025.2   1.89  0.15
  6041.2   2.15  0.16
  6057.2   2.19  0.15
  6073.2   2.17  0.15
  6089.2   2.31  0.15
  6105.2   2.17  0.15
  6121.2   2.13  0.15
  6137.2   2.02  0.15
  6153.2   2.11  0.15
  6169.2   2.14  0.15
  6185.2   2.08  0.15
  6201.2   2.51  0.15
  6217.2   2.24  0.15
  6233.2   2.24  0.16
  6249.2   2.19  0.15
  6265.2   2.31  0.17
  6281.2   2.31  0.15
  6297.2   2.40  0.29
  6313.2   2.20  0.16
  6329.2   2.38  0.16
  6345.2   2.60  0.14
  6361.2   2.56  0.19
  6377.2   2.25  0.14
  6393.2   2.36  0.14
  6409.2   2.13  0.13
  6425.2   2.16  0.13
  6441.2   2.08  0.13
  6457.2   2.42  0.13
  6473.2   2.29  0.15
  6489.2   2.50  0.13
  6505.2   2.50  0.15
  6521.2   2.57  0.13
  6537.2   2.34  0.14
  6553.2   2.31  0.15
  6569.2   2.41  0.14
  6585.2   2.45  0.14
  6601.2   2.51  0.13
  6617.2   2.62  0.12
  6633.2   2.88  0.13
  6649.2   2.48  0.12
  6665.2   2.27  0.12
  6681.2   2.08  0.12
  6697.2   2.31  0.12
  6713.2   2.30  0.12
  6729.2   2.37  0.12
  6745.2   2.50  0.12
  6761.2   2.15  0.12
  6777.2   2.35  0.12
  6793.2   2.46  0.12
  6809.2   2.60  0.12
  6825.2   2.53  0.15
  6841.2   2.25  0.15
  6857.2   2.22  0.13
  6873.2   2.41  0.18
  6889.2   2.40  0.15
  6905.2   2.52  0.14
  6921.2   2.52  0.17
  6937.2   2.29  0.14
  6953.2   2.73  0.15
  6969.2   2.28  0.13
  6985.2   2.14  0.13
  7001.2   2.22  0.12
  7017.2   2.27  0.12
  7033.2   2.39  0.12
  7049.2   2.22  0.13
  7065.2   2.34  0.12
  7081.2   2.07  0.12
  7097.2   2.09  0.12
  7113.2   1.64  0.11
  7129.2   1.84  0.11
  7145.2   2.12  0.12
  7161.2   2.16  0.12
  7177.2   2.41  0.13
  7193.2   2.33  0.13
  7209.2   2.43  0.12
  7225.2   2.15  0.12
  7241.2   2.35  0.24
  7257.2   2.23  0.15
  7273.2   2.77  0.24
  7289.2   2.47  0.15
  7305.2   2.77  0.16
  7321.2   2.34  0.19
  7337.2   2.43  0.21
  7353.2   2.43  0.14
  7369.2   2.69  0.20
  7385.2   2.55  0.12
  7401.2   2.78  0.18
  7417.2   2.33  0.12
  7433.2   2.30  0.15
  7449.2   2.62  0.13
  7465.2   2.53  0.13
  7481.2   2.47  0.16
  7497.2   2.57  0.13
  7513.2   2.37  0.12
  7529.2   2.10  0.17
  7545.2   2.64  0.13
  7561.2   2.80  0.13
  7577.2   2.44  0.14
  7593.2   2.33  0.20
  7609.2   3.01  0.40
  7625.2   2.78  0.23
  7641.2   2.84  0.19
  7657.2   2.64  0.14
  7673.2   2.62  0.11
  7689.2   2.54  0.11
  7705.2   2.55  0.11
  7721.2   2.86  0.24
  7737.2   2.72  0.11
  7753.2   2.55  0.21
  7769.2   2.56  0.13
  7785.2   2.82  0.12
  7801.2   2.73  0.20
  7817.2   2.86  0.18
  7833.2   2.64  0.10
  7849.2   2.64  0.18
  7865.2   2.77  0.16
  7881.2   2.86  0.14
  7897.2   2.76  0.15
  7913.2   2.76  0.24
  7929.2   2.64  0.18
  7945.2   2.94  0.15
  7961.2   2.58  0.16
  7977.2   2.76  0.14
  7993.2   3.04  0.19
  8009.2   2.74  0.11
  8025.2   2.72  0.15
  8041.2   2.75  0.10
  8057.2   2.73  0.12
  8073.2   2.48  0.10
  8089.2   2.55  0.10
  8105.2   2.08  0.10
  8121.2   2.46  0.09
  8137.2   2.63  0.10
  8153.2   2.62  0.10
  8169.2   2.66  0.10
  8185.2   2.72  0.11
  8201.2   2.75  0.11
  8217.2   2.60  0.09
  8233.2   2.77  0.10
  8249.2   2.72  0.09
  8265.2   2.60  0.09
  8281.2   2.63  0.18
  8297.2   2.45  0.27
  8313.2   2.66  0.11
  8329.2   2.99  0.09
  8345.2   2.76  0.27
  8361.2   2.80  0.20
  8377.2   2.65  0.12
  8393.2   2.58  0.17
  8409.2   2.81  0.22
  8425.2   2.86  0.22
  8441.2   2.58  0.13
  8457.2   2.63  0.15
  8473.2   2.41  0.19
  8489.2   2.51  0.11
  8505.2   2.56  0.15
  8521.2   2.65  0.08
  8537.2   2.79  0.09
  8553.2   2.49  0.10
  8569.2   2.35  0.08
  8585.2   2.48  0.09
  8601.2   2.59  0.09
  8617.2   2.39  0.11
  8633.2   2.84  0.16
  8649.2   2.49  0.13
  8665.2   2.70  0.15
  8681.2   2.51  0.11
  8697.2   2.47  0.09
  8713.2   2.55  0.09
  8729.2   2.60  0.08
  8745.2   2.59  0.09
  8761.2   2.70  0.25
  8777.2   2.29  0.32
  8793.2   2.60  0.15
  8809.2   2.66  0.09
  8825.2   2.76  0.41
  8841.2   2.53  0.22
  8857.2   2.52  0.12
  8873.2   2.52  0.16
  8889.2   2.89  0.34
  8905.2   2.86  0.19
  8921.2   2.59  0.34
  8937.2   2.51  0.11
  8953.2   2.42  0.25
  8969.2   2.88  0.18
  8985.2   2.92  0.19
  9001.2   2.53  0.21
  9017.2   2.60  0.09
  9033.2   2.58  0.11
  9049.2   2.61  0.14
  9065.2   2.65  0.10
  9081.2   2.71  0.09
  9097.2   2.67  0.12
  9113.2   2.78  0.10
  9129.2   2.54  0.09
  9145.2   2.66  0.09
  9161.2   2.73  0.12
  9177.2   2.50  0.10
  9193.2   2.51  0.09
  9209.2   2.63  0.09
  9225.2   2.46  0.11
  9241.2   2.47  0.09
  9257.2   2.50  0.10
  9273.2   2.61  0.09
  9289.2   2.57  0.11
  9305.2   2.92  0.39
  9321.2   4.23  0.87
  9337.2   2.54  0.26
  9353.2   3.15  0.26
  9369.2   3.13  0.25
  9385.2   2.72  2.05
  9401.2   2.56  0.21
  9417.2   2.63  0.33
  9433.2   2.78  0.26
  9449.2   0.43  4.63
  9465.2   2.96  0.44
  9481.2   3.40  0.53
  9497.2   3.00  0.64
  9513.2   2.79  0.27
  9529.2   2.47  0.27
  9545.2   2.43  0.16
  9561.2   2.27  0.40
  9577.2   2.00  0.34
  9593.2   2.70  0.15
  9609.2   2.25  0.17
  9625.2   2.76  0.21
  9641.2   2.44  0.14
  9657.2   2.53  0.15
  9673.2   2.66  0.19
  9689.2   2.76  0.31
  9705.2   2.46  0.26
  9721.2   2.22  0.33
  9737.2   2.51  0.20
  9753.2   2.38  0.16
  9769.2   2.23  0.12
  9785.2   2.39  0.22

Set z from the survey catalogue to 0.375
